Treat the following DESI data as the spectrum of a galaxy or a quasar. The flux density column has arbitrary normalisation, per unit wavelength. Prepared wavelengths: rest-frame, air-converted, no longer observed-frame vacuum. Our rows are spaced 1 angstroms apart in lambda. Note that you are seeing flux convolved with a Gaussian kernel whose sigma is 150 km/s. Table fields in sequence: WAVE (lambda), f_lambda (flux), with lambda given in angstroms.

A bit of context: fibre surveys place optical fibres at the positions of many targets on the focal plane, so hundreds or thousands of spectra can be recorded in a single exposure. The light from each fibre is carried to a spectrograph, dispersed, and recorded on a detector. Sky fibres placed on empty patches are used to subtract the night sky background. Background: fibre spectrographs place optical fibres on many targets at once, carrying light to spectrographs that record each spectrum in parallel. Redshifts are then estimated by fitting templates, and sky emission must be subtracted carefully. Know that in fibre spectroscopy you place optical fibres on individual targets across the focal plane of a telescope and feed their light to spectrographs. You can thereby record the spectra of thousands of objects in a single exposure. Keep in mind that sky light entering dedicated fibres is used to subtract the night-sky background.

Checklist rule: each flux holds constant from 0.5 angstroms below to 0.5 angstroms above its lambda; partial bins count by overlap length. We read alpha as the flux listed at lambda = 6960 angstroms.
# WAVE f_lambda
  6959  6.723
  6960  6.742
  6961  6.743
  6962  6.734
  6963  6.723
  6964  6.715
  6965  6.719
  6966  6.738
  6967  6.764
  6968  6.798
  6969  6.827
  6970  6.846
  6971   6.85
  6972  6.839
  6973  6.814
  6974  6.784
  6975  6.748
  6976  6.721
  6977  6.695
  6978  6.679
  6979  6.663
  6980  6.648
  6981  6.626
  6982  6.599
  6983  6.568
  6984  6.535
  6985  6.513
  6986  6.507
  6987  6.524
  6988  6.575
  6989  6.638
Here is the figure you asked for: 6.742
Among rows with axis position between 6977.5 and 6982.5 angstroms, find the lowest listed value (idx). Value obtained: 6.599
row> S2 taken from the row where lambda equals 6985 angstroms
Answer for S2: 6.513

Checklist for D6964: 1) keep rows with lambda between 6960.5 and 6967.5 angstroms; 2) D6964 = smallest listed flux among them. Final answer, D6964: 6.715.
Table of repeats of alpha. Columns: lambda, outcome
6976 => 6.721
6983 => 6.568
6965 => 6.719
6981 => 6.626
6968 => 6.798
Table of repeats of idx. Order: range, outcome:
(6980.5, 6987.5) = 6.507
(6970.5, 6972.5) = 6.839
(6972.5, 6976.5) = 6.721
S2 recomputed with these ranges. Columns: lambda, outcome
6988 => 6.575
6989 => 6.638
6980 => 6.648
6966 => 6.738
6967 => 6.764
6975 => 6.748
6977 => 6.695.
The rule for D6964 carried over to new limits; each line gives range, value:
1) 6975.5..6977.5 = 6.695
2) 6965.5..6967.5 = 6.738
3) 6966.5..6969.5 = 6.764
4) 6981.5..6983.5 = 6.568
